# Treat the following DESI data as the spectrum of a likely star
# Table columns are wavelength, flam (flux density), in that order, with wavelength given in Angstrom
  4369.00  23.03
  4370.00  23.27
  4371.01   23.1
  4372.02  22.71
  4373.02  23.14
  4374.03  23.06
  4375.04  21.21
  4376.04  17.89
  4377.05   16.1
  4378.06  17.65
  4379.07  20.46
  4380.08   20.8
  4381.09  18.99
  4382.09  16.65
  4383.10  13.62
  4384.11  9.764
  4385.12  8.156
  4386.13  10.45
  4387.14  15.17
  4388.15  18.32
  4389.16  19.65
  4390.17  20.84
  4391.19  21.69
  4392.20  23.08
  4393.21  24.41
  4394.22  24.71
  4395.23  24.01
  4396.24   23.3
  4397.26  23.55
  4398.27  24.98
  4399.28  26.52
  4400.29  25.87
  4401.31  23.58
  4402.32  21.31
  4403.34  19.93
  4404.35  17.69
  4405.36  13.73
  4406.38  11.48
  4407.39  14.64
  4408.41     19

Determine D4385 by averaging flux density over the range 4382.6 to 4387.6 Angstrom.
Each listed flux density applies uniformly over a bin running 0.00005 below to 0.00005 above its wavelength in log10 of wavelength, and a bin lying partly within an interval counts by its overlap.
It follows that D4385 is 11.4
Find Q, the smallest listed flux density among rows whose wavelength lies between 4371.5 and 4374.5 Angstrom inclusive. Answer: 22.71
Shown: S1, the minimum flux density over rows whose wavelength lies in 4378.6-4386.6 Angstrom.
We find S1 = 8.156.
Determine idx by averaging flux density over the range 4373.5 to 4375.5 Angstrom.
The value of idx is 22.1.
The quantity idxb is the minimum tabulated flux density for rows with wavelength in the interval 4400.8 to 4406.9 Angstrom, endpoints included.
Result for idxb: 11.48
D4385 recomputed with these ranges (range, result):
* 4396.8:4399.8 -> 25.1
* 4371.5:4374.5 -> 23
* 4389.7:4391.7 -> 21.2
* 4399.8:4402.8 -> 23.6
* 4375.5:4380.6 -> 18.6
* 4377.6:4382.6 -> 18.9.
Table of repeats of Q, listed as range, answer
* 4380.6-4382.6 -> 16.65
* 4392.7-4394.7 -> 24.41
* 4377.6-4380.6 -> 17.65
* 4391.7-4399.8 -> 23.08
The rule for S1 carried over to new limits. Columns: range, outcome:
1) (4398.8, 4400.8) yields 25.87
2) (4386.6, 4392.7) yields 15.17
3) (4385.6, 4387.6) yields 10.45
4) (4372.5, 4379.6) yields 16.1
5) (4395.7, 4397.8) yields 23.3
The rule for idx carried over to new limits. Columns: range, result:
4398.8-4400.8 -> 26.2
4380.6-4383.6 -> 16.5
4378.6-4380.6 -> 20.6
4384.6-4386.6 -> 9.28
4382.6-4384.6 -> 11.7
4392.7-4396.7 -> 24.2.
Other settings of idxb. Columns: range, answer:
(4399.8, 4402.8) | 21.31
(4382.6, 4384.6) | 9.764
